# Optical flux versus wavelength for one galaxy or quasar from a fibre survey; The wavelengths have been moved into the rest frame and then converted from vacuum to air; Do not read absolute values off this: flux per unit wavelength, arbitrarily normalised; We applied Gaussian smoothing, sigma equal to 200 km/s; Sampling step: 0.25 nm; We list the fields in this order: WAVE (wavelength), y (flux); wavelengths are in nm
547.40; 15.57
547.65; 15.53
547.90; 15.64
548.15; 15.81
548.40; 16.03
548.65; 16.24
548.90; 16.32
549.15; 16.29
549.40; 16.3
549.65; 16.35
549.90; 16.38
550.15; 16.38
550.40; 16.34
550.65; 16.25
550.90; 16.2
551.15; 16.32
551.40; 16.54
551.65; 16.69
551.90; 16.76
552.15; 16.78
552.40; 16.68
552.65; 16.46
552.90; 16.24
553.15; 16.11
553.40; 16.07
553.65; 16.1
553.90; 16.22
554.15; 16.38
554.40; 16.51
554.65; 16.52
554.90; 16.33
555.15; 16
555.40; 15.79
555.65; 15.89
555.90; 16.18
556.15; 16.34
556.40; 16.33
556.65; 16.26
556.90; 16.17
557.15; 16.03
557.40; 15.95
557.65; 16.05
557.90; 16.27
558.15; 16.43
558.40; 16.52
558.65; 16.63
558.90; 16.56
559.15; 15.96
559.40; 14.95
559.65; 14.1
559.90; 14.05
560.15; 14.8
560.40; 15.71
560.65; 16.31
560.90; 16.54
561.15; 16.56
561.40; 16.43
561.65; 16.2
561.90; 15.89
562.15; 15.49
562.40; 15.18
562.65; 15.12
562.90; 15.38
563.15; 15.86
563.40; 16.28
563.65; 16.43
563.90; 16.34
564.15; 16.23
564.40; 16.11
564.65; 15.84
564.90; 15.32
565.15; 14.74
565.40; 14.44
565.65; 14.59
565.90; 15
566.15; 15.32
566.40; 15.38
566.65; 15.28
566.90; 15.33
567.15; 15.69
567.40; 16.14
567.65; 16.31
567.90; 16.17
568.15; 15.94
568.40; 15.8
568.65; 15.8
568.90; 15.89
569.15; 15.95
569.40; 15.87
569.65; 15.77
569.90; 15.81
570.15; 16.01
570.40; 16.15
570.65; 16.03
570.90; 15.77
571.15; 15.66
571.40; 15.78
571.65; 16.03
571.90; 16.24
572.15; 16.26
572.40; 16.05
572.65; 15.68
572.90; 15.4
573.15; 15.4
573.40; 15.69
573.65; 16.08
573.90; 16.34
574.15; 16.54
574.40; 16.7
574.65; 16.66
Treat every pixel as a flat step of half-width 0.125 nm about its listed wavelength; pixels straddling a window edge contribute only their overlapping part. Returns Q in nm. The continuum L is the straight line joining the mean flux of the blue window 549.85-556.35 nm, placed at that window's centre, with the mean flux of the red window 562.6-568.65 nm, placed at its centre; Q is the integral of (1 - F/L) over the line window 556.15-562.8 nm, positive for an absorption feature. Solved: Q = 0.04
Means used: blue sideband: 16.3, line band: 15.9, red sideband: 15.6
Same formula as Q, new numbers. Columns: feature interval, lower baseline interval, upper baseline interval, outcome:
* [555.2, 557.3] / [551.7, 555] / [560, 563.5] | 0.01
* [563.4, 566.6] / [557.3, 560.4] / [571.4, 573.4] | 0.05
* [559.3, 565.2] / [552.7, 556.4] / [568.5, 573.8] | 0.14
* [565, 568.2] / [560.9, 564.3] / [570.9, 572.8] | 0.11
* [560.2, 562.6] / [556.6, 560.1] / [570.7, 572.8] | -0.02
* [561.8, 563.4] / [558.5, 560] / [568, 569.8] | 0.00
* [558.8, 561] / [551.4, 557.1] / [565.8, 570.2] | 0.09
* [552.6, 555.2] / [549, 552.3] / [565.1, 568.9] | 0.00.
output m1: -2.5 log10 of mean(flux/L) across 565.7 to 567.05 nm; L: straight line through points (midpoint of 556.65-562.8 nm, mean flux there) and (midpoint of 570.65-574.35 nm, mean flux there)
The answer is 0.05 mag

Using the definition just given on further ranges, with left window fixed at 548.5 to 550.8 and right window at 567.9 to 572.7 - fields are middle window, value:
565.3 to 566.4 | 0.08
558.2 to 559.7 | 0.02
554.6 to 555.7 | 0.01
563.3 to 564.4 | -0.02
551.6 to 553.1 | -0.02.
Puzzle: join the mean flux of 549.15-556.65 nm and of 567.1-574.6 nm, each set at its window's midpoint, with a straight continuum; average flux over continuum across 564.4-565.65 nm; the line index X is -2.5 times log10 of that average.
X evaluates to 0.07 mag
